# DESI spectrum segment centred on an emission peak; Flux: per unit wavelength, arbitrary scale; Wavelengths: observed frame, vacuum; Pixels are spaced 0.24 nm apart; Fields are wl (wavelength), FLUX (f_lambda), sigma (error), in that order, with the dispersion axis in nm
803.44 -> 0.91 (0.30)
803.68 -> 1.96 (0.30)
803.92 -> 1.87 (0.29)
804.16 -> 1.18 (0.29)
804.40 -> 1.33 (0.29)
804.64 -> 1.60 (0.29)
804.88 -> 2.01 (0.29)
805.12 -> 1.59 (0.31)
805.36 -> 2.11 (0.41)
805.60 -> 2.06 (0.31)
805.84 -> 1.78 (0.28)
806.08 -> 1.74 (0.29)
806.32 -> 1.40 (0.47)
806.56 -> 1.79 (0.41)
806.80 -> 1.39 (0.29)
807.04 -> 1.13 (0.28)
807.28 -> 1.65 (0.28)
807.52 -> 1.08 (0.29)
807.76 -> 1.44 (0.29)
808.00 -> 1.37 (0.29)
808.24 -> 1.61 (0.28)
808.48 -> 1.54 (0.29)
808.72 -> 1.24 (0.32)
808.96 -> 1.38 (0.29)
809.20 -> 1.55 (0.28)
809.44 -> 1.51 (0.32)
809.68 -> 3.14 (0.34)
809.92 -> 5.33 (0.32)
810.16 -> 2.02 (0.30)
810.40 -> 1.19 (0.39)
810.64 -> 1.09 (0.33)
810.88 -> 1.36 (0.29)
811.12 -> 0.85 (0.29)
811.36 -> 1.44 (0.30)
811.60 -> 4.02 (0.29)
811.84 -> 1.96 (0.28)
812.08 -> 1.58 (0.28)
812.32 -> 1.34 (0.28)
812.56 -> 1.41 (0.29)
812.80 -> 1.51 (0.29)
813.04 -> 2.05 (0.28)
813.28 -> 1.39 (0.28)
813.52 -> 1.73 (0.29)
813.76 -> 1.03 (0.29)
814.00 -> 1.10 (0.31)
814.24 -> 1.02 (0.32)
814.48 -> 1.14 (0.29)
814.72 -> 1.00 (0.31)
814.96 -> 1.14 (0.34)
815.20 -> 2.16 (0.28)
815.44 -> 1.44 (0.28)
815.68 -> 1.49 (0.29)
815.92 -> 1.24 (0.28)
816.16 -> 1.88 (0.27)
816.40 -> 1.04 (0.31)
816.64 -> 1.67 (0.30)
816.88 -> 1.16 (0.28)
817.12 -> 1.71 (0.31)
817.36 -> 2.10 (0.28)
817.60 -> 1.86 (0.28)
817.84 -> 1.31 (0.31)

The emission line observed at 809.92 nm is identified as [S II] 6716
